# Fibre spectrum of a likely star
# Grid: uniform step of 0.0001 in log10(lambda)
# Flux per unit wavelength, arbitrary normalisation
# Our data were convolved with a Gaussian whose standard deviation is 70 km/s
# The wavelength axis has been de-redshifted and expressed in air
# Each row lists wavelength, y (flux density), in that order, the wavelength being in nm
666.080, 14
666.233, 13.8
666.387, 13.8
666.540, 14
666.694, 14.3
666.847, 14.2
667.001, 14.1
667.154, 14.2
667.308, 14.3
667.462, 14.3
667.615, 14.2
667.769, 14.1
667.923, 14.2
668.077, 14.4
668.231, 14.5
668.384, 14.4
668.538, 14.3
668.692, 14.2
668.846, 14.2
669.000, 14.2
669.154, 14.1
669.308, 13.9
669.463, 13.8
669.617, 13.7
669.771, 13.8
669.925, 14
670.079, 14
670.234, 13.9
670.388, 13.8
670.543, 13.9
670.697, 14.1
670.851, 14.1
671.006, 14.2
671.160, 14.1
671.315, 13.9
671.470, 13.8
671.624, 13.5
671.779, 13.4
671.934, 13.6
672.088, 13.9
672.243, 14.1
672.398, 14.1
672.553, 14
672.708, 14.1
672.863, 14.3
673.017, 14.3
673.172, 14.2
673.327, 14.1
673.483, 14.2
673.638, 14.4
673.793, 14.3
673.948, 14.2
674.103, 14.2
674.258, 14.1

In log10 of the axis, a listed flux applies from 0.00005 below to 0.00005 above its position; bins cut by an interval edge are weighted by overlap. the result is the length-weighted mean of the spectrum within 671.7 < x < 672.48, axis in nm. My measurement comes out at 13.8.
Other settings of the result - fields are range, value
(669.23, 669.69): 13.8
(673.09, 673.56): 14.1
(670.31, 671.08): 14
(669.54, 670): 13.8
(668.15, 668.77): 14.4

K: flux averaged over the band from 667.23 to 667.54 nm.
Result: 14.3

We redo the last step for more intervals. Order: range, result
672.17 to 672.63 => 14.1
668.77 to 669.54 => 14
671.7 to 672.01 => 13.5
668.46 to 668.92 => 14.2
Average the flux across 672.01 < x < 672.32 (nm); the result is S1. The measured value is 14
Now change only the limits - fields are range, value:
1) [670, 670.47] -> 13.9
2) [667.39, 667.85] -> 14.2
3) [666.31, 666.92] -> 14.1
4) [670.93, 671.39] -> 14.1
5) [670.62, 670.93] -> 14.1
